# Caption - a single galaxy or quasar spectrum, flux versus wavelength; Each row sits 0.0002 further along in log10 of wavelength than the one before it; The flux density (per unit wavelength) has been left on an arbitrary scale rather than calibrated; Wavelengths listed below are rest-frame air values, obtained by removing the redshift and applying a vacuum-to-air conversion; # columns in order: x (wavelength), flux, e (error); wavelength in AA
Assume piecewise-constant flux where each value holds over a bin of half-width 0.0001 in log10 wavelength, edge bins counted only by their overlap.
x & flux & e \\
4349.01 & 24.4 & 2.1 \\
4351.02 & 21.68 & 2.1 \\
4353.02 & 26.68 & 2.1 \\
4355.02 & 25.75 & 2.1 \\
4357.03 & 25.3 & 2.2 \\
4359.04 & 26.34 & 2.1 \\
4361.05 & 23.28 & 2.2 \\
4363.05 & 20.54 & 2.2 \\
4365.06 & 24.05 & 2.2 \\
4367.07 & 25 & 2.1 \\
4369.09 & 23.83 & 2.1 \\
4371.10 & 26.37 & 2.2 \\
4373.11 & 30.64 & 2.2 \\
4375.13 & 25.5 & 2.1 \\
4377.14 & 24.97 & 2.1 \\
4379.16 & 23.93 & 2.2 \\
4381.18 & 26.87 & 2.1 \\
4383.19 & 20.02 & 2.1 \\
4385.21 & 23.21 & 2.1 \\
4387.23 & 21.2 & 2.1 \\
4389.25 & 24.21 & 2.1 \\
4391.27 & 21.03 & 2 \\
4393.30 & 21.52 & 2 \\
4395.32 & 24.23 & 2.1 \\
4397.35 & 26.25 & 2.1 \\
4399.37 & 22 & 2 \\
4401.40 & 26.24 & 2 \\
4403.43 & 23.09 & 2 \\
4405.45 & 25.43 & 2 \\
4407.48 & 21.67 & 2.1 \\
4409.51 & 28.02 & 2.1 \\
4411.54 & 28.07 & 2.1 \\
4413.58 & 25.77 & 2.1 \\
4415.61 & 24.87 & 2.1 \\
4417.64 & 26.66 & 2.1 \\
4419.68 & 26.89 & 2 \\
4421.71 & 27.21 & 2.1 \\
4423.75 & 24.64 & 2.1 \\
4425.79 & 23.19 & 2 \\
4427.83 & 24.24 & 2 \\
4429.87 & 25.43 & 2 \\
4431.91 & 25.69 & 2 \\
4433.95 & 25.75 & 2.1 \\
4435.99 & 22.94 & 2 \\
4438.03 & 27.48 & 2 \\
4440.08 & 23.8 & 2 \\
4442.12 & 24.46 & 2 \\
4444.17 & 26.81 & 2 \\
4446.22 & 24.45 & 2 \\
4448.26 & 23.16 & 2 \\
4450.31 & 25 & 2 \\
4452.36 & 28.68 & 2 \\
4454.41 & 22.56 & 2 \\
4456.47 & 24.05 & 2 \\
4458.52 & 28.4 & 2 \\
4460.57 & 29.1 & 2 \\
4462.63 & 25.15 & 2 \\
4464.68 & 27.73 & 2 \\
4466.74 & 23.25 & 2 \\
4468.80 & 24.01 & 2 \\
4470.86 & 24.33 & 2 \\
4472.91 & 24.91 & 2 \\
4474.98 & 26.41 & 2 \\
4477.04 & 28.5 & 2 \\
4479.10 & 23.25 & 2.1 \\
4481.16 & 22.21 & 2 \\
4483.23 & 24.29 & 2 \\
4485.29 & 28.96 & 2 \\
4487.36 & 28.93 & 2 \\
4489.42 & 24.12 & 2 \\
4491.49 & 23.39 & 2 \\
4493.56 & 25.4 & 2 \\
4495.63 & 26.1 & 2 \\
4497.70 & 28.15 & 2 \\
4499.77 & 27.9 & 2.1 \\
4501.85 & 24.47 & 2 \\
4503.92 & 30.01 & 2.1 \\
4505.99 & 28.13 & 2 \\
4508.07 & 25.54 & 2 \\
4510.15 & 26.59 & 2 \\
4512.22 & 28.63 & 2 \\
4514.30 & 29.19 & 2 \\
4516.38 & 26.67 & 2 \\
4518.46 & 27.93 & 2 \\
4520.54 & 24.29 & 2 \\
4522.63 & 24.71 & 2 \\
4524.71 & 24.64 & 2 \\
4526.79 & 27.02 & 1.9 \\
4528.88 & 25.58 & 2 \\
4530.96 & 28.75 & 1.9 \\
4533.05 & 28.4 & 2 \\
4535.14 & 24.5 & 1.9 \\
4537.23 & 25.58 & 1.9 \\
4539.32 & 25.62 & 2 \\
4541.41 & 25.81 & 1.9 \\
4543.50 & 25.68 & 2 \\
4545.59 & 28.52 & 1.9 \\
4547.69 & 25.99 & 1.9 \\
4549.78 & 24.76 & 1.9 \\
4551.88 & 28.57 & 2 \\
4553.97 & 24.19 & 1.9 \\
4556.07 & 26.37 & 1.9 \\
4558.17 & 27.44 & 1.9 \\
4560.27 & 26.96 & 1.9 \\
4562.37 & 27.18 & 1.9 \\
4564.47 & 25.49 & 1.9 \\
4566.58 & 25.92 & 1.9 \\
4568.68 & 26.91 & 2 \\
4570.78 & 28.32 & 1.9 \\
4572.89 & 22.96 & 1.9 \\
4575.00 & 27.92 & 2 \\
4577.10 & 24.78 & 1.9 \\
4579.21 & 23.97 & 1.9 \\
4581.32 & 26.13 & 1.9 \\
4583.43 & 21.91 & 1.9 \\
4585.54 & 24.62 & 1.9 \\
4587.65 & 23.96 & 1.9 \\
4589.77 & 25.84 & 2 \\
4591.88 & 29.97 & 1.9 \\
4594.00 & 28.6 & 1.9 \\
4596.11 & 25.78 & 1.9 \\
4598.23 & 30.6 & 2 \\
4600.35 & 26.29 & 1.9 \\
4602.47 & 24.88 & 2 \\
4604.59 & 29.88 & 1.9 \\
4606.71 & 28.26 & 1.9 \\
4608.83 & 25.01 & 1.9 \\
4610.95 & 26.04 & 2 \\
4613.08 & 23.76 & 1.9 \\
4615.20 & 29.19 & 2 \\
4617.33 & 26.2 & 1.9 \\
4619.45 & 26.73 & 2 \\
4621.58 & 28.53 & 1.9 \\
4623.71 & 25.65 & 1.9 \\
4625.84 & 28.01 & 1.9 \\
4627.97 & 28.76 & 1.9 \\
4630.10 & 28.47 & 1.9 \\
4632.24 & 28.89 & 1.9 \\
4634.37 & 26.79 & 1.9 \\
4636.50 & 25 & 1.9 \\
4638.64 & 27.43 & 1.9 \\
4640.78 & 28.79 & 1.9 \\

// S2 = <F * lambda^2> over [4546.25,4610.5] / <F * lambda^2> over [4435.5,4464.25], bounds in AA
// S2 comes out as 1.09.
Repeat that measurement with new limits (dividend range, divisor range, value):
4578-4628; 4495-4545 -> 1.03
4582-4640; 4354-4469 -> 1.18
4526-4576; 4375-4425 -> 1.15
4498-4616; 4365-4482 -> 1.12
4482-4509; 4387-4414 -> 1.14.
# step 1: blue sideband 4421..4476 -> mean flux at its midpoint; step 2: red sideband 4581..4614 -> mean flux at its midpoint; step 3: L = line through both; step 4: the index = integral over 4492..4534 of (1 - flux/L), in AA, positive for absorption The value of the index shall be -1.8 AA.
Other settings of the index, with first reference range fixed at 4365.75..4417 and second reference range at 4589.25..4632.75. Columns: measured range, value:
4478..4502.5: 0.2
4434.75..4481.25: 0.2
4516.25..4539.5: 0.2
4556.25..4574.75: 0.2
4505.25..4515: -0.5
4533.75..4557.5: 0.5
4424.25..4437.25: 0.2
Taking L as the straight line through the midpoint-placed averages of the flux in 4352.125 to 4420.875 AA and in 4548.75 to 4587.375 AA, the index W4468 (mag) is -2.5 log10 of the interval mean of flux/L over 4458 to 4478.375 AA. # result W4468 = -0.04 mag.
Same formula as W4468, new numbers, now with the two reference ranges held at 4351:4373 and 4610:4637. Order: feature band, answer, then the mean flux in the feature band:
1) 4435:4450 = 0.034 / 24.8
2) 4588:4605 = -0.024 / 27.5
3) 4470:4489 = 0.006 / 25.7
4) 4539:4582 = 0.016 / 26.2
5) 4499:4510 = -0.043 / 27.1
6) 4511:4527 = -0.017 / 26.6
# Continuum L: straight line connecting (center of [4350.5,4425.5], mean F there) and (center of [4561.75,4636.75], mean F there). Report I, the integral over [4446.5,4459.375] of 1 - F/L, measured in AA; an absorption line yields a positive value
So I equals 0.0 AA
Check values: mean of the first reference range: 24.7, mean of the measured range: 25.2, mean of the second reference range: 26.6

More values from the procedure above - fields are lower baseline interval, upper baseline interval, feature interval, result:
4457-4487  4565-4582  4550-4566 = -0.4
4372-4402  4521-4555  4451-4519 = -2.3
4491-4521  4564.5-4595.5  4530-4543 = 0.0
